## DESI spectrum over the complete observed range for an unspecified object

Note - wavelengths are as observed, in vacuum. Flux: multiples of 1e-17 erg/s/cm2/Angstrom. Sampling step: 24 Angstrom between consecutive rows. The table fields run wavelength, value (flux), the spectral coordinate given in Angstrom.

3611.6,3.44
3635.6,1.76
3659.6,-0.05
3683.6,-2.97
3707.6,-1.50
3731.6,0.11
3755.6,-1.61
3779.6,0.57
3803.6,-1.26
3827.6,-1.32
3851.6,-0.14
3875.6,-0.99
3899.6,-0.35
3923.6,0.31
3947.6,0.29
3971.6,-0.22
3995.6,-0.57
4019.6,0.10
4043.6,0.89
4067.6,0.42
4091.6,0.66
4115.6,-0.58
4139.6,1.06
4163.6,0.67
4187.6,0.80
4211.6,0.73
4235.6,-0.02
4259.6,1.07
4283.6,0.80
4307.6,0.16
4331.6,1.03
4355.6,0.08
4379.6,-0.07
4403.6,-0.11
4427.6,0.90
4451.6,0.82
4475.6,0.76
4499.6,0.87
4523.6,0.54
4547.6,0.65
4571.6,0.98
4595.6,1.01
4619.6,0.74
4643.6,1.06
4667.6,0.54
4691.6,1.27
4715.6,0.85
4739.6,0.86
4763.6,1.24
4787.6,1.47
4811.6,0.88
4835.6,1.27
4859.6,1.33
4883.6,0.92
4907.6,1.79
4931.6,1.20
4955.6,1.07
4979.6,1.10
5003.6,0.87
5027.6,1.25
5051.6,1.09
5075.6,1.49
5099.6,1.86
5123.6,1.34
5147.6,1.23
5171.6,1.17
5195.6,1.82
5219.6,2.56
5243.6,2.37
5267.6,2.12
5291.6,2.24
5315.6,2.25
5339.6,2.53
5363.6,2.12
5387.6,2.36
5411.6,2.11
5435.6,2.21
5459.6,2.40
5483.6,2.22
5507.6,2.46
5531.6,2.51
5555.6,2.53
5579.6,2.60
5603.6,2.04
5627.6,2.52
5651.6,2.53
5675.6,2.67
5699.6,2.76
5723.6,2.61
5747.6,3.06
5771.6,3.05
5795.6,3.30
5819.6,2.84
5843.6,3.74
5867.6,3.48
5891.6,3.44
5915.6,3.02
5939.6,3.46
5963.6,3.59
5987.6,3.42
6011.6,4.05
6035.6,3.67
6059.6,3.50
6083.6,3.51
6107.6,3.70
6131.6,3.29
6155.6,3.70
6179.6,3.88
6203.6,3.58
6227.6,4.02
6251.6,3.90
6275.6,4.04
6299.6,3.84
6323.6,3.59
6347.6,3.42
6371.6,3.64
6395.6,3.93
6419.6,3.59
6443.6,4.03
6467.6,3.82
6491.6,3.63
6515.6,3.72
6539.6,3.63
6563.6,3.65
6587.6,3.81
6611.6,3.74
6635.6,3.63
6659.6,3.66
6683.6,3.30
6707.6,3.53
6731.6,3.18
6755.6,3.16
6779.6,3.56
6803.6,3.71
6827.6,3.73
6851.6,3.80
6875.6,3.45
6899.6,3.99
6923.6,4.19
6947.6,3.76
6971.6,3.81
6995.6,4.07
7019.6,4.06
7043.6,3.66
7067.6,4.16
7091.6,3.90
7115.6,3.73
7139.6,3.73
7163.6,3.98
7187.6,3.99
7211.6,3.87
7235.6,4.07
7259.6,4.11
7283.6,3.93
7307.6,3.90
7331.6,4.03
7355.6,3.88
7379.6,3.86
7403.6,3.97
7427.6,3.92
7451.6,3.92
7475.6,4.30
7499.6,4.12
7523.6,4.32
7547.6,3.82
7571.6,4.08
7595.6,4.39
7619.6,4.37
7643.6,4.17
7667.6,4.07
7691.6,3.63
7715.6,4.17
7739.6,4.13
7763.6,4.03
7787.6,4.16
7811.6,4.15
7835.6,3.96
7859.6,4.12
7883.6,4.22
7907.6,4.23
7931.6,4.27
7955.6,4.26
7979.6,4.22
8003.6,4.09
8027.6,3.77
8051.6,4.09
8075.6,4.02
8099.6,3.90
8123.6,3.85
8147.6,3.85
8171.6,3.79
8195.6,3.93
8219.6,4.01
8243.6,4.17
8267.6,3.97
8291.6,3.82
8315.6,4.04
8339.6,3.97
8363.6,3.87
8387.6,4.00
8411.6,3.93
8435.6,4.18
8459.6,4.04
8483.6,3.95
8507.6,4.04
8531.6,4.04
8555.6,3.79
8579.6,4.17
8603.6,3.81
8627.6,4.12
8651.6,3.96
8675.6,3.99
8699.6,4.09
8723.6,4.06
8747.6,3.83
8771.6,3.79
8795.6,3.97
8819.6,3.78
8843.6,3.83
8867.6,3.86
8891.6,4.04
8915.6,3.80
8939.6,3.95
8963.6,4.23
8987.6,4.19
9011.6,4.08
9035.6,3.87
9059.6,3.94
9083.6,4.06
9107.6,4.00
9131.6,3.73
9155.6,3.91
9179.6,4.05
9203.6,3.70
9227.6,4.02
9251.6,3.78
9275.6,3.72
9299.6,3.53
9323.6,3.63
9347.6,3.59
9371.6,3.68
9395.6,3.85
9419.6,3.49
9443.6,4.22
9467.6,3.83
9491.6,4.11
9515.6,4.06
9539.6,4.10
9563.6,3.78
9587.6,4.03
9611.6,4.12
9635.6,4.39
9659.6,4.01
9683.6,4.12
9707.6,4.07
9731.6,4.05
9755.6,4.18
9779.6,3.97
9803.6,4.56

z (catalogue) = 0.303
